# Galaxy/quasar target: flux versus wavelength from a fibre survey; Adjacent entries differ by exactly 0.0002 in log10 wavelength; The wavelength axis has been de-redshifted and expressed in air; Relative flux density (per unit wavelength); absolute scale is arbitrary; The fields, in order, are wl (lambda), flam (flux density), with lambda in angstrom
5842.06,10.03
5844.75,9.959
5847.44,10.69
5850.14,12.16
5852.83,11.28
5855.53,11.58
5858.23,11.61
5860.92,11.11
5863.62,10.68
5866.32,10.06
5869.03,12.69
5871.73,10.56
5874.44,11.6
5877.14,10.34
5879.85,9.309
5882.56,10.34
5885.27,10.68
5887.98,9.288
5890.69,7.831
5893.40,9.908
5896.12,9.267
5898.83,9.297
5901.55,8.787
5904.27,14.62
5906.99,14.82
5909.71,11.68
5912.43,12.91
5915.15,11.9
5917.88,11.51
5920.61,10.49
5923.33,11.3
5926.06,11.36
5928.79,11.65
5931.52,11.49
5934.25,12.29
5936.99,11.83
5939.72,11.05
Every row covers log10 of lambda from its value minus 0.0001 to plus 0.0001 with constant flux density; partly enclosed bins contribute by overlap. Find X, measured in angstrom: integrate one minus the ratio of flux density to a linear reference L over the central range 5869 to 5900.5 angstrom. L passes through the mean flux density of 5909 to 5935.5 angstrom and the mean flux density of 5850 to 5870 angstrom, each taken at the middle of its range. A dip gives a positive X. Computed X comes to 4.1 angstrom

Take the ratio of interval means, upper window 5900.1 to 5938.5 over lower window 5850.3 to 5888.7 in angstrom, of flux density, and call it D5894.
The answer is 1.10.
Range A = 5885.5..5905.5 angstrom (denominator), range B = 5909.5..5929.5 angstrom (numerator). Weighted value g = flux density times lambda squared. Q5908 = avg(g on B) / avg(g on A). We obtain 1.18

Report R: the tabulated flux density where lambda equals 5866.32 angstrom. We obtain 10.06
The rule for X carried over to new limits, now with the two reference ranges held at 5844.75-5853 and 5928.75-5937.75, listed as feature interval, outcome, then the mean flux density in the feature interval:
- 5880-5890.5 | 1.55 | 9.76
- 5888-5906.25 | 2.34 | 10.1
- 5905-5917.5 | -1.24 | 12.8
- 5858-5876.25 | 0.27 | 11.1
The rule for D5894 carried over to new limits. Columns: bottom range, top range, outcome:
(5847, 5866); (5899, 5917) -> 1.08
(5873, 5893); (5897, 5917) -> 1.20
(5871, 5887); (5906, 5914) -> 1.25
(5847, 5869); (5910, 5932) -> 1.03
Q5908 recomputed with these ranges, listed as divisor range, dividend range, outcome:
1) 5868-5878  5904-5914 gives 1.20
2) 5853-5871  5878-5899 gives 0.85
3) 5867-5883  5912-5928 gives 1.08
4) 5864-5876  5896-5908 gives 1.04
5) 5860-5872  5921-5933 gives 1.05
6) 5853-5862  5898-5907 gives 1.03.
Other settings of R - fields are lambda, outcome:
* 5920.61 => 10.49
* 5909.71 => 11.68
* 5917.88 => 11.51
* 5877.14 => 10.34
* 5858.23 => 11.61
